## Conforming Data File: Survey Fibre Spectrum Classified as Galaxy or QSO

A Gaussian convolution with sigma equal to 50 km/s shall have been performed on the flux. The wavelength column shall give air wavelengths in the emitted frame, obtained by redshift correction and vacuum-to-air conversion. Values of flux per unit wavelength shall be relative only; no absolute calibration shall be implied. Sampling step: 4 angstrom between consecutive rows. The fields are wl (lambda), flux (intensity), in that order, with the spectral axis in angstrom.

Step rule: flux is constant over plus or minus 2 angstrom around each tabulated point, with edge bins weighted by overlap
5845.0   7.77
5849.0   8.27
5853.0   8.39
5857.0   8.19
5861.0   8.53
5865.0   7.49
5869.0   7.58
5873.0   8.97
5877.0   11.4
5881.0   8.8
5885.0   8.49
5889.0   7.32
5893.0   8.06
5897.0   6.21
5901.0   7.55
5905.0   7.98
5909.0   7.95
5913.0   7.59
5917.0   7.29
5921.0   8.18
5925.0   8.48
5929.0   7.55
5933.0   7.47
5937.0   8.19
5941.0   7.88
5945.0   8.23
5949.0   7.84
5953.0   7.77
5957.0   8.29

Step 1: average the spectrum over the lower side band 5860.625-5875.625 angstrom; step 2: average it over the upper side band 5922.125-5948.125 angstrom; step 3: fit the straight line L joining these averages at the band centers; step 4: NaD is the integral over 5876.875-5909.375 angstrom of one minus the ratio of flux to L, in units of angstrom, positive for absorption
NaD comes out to 0.5 angstrom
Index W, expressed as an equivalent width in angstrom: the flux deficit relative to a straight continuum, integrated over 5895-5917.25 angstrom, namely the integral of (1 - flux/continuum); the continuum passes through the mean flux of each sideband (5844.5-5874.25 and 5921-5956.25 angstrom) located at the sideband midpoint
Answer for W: 1.64 angstrom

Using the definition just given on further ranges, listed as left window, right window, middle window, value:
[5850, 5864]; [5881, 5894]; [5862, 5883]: -1.67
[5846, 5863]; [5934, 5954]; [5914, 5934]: 0.61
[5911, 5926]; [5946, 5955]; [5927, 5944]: 0.11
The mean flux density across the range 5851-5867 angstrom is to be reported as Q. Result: 8.15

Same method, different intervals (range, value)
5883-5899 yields 7.52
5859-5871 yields 7.87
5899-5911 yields 7.83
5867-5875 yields 8.28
